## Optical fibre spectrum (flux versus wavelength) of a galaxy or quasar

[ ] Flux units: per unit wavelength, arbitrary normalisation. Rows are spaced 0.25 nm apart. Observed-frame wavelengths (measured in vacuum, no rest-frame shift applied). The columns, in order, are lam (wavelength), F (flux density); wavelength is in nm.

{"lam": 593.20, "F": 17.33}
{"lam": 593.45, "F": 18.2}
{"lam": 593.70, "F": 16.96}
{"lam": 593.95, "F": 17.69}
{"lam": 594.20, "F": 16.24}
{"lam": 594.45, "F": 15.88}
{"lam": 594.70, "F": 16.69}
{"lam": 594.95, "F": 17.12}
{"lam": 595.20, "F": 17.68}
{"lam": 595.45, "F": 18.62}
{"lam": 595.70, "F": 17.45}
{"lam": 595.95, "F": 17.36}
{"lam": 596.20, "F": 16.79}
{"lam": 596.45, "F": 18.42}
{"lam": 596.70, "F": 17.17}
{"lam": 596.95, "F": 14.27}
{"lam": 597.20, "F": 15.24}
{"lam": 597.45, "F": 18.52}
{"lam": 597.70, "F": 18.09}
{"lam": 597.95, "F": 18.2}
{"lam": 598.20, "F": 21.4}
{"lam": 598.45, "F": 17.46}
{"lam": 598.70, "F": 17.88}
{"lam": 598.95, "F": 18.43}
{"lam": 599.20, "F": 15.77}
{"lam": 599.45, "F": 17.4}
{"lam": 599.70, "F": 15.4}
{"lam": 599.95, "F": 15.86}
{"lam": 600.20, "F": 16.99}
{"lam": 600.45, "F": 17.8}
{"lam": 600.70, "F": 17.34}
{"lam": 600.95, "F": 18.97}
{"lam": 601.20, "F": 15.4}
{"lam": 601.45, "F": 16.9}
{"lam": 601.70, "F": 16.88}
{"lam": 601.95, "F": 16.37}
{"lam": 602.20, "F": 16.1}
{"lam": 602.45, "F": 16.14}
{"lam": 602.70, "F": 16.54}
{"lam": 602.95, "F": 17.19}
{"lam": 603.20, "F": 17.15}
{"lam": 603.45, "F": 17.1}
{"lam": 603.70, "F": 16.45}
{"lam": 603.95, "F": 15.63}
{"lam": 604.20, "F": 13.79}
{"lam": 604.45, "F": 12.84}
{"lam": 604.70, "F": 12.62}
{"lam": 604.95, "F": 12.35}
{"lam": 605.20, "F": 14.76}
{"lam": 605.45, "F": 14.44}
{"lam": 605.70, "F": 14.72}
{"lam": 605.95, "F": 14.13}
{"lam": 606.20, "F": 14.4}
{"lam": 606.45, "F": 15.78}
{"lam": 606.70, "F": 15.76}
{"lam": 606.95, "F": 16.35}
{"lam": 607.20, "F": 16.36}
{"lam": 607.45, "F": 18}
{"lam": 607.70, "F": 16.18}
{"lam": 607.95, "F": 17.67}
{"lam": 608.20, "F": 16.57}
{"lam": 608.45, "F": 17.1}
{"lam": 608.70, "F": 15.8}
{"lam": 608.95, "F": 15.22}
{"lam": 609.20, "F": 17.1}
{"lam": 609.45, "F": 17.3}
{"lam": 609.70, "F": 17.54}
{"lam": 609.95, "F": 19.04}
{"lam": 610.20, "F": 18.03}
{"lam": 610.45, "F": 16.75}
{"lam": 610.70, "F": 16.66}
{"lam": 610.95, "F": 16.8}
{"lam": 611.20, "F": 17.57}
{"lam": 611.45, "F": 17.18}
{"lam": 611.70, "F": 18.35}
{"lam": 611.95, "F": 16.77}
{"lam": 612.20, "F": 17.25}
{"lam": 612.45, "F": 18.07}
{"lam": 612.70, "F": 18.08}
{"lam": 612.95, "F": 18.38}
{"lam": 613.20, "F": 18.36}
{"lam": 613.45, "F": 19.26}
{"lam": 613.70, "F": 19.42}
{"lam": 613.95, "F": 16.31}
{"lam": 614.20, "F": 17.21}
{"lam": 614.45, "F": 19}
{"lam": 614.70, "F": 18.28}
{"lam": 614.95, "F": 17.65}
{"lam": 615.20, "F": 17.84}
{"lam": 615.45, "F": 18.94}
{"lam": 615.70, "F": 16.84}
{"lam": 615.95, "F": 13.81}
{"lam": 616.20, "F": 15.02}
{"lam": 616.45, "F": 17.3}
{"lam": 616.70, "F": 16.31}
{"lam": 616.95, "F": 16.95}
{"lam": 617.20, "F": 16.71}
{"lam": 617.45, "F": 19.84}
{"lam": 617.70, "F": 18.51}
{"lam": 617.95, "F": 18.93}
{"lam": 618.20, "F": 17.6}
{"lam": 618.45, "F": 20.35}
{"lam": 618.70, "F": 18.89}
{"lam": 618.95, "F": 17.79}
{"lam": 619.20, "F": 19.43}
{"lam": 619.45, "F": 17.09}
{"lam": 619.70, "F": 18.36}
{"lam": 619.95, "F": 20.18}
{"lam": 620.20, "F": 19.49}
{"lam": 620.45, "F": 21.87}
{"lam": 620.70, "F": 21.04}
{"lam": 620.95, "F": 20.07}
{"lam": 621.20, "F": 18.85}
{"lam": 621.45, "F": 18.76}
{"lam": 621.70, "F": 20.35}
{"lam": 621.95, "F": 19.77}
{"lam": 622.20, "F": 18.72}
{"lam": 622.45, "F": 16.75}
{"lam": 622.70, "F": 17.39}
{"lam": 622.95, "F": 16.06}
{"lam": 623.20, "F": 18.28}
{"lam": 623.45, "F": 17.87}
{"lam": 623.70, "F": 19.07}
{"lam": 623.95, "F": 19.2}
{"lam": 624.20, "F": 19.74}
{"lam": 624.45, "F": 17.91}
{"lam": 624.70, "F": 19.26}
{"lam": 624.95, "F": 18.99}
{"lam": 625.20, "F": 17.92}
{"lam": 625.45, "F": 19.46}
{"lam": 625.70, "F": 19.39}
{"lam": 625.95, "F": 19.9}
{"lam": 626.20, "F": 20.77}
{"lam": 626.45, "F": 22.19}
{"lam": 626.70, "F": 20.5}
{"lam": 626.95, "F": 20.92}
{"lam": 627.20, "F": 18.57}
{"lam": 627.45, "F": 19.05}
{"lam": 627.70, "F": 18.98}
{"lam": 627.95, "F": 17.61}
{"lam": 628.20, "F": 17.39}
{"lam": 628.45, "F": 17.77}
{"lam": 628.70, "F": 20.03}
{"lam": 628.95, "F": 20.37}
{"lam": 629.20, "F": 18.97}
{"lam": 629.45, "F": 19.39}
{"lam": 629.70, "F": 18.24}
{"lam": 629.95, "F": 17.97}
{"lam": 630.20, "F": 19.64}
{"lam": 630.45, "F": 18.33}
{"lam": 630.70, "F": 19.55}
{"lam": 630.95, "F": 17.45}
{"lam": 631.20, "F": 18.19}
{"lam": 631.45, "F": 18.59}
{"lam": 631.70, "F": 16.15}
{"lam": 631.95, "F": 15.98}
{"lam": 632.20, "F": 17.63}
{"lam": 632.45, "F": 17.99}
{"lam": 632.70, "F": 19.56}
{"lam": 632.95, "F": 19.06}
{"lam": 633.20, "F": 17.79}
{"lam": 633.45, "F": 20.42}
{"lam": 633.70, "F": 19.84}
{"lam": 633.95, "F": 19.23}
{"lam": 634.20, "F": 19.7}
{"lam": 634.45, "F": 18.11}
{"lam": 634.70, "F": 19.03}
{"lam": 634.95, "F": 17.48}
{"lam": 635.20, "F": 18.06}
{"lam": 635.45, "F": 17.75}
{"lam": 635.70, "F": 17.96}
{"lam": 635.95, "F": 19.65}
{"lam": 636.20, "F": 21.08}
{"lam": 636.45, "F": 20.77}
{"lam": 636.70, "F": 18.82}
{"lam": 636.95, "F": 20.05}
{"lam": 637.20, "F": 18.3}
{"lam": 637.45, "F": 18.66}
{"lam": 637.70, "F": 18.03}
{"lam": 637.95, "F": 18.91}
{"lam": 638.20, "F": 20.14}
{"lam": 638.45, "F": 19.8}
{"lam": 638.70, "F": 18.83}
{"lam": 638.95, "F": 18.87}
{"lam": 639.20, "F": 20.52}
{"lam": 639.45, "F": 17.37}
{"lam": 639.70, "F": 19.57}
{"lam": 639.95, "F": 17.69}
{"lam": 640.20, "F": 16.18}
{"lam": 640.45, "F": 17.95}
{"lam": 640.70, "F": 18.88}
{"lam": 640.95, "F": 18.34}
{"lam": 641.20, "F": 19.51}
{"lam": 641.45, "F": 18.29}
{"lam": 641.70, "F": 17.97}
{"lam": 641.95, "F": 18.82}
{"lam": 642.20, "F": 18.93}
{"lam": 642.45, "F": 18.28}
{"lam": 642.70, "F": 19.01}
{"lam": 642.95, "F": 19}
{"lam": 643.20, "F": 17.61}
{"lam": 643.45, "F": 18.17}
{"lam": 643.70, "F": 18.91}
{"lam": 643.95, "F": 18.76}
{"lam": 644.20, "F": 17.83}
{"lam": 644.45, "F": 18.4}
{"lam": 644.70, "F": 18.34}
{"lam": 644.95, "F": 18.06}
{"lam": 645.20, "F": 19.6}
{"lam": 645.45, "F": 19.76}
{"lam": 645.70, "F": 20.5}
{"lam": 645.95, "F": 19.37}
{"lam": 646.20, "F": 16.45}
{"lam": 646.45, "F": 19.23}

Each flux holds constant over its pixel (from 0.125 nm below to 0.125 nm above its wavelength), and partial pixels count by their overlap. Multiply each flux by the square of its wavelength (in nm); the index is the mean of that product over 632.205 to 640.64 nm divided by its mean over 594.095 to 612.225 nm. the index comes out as 1.3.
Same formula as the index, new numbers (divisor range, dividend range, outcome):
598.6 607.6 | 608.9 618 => 1.13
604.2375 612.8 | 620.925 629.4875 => 1.23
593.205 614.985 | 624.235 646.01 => 1.24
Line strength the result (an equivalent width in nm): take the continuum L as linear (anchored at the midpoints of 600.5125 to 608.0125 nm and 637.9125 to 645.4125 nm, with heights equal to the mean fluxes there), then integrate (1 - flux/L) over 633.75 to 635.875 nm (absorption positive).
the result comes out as -0.05 nm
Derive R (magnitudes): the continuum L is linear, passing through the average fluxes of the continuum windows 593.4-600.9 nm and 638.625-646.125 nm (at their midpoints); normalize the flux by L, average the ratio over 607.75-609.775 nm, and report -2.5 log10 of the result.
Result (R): 0.06 mag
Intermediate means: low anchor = 17.3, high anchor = 18.6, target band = 16.7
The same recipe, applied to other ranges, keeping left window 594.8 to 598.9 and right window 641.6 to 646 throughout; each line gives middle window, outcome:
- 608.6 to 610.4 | 0.05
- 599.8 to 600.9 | 0.04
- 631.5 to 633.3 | 0.04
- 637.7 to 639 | -0.03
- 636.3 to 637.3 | -0.06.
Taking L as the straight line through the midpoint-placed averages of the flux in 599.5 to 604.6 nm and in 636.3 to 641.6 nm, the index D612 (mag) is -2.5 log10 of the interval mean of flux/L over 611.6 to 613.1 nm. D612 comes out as -0.05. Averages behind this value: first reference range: 16.3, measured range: 17.8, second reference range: 18.8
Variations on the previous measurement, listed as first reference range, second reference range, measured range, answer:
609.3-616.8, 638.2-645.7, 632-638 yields -0.03 mag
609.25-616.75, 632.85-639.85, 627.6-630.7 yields -0.01 mag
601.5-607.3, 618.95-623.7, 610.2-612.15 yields -0.03 mag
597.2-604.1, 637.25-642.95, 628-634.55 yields -0.02 mag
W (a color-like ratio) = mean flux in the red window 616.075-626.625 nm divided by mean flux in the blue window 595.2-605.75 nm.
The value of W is 1.13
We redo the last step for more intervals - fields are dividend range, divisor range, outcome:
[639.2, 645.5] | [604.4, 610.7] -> 1.16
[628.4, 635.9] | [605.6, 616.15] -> 1.09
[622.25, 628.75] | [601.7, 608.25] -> 1.21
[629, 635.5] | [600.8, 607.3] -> 1.19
